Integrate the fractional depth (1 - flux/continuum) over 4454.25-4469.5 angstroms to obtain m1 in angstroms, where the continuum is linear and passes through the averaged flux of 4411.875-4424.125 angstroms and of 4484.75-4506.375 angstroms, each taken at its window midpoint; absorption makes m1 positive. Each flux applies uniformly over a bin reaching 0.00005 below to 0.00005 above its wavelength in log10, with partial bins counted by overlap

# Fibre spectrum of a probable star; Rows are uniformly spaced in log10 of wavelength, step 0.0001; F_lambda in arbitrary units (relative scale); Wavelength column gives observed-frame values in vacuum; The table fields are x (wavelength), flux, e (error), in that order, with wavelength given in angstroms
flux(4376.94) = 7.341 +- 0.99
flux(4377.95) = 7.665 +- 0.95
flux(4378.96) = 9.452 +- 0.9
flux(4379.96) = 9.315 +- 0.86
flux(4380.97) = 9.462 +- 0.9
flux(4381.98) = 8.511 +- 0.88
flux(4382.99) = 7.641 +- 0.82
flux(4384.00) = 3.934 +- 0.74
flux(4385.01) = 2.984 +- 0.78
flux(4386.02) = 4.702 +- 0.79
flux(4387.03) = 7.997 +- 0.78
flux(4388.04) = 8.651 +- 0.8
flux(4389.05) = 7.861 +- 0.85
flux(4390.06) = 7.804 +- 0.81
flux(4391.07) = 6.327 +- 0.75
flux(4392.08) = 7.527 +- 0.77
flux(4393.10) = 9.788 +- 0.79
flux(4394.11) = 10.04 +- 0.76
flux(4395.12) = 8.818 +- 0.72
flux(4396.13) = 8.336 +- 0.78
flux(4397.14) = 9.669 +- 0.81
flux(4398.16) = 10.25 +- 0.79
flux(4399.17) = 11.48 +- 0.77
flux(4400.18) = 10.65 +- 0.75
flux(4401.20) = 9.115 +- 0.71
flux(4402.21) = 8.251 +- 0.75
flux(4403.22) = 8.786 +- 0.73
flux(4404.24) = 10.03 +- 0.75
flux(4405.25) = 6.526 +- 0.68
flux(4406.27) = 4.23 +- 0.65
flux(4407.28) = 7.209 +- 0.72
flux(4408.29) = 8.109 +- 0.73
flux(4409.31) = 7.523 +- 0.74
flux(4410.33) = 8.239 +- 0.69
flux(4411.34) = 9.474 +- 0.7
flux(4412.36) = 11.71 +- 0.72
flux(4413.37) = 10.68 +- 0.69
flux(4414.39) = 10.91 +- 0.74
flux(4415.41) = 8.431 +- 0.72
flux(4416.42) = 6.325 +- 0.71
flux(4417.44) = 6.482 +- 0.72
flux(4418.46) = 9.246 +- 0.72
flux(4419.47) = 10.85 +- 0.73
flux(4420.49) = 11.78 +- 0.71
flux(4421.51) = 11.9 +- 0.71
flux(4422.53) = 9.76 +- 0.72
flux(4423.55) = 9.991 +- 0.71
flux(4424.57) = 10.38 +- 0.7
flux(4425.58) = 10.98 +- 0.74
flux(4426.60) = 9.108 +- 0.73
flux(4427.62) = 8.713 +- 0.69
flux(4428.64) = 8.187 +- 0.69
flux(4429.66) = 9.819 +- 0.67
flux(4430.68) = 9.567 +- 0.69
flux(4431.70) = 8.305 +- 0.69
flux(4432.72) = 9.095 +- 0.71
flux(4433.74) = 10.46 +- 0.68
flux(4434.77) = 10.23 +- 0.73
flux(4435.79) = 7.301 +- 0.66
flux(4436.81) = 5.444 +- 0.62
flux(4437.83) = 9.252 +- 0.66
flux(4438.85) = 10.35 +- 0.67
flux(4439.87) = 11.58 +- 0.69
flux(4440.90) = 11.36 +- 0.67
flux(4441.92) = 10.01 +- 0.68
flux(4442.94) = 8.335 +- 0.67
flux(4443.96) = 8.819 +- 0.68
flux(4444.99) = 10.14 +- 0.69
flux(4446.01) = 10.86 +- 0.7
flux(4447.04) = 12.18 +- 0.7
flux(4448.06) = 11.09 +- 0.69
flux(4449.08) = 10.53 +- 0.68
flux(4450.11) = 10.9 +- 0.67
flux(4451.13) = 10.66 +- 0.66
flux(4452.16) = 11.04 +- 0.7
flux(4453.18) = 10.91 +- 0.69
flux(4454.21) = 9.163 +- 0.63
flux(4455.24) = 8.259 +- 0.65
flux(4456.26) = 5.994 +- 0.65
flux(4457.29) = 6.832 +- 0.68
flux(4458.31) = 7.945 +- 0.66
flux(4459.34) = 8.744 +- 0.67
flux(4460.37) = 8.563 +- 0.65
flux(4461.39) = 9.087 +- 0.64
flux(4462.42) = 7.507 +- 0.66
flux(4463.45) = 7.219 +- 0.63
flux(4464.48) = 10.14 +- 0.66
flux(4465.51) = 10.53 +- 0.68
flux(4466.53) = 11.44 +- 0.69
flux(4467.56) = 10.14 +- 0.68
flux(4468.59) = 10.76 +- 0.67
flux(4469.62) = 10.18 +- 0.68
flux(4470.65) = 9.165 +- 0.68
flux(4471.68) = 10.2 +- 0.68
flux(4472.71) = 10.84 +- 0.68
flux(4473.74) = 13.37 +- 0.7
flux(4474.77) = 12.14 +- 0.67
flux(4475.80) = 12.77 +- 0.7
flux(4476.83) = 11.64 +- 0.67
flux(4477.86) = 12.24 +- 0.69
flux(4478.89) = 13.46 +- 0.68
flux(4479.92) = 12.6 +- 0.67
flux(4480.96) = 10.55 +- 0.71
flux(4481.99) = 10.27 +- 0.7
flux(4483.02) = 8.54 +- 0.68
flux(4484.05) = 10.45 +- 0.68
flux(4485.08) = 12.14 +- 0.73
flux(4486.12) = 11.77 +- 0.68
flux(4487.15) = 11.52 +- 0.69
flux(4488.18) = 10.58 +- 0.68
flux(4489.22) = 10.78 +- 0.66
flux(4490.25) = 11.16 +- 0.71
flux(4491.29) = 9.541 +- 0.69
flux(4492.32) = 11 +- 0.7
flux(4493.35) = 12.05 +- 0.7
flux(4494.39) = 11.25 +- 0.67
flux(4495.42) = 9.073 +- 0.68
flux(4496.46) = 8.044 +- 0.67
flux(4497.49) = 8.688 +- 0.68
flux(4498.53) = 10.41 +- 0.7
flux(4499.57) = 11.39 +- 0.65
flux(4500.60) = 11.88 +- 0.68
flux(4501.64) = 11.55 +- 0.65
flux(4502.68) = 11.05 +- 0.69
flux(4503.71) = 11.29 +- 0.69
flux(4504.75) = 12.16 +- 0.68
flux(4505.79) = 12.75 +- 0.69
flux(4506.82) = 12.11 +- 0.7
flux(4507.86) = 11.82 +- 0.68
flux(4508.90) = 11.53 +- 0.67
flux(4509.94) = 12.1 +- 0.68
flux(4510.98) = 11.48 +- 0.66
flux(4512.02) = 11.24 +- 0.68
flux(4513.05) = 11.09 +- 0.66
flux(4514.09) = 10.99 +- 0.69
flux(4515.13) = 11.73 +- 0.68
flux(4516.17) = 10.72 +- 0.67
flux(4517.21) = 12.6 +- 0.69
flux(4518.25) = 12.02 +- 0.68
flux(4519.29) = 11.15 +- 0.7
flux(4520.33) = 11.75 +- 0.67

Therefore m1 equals 2.4 angstroms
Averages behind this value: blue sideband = 9.84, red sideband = 10.9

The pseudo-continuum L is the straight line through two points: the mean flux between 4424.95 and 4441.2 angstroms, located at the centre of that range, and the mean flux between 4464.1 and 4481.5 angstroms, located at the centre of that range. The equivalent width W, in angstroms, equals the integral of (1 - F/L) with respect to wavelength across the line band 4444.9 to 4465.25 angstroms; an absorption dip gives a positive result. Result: 2.0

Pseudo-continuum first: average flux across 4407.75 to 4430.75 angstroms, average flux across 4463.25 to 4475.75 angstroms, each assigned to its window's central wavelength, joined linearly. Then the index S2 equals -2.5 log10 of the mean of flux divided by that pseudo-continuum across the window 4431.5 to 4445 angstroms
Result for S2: 0.07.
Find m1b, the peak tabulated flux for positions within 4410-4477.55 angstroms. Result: 13.37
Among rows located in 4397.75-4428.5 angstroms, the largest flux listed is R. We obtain 11.9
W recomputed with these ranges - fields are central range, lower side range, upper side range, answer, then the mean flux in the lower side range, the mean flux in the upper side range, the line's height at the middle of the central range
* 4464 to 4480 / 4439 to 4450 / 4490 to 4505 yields -1.1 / 10.5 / 10.7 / 10.6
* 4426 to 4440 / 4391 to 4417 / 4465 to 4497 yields 0.9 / 8.82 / 11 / 9.63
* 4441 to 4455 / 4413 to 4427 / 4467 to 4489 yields 0.2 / 9.77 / 11.2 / 10.5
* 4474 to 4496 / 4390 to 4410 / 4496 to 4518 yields -1.1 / 8.53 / 11.3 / 10.7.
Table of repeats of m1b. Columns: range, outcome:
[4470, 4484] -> 13.46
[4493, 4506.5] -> 12.75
